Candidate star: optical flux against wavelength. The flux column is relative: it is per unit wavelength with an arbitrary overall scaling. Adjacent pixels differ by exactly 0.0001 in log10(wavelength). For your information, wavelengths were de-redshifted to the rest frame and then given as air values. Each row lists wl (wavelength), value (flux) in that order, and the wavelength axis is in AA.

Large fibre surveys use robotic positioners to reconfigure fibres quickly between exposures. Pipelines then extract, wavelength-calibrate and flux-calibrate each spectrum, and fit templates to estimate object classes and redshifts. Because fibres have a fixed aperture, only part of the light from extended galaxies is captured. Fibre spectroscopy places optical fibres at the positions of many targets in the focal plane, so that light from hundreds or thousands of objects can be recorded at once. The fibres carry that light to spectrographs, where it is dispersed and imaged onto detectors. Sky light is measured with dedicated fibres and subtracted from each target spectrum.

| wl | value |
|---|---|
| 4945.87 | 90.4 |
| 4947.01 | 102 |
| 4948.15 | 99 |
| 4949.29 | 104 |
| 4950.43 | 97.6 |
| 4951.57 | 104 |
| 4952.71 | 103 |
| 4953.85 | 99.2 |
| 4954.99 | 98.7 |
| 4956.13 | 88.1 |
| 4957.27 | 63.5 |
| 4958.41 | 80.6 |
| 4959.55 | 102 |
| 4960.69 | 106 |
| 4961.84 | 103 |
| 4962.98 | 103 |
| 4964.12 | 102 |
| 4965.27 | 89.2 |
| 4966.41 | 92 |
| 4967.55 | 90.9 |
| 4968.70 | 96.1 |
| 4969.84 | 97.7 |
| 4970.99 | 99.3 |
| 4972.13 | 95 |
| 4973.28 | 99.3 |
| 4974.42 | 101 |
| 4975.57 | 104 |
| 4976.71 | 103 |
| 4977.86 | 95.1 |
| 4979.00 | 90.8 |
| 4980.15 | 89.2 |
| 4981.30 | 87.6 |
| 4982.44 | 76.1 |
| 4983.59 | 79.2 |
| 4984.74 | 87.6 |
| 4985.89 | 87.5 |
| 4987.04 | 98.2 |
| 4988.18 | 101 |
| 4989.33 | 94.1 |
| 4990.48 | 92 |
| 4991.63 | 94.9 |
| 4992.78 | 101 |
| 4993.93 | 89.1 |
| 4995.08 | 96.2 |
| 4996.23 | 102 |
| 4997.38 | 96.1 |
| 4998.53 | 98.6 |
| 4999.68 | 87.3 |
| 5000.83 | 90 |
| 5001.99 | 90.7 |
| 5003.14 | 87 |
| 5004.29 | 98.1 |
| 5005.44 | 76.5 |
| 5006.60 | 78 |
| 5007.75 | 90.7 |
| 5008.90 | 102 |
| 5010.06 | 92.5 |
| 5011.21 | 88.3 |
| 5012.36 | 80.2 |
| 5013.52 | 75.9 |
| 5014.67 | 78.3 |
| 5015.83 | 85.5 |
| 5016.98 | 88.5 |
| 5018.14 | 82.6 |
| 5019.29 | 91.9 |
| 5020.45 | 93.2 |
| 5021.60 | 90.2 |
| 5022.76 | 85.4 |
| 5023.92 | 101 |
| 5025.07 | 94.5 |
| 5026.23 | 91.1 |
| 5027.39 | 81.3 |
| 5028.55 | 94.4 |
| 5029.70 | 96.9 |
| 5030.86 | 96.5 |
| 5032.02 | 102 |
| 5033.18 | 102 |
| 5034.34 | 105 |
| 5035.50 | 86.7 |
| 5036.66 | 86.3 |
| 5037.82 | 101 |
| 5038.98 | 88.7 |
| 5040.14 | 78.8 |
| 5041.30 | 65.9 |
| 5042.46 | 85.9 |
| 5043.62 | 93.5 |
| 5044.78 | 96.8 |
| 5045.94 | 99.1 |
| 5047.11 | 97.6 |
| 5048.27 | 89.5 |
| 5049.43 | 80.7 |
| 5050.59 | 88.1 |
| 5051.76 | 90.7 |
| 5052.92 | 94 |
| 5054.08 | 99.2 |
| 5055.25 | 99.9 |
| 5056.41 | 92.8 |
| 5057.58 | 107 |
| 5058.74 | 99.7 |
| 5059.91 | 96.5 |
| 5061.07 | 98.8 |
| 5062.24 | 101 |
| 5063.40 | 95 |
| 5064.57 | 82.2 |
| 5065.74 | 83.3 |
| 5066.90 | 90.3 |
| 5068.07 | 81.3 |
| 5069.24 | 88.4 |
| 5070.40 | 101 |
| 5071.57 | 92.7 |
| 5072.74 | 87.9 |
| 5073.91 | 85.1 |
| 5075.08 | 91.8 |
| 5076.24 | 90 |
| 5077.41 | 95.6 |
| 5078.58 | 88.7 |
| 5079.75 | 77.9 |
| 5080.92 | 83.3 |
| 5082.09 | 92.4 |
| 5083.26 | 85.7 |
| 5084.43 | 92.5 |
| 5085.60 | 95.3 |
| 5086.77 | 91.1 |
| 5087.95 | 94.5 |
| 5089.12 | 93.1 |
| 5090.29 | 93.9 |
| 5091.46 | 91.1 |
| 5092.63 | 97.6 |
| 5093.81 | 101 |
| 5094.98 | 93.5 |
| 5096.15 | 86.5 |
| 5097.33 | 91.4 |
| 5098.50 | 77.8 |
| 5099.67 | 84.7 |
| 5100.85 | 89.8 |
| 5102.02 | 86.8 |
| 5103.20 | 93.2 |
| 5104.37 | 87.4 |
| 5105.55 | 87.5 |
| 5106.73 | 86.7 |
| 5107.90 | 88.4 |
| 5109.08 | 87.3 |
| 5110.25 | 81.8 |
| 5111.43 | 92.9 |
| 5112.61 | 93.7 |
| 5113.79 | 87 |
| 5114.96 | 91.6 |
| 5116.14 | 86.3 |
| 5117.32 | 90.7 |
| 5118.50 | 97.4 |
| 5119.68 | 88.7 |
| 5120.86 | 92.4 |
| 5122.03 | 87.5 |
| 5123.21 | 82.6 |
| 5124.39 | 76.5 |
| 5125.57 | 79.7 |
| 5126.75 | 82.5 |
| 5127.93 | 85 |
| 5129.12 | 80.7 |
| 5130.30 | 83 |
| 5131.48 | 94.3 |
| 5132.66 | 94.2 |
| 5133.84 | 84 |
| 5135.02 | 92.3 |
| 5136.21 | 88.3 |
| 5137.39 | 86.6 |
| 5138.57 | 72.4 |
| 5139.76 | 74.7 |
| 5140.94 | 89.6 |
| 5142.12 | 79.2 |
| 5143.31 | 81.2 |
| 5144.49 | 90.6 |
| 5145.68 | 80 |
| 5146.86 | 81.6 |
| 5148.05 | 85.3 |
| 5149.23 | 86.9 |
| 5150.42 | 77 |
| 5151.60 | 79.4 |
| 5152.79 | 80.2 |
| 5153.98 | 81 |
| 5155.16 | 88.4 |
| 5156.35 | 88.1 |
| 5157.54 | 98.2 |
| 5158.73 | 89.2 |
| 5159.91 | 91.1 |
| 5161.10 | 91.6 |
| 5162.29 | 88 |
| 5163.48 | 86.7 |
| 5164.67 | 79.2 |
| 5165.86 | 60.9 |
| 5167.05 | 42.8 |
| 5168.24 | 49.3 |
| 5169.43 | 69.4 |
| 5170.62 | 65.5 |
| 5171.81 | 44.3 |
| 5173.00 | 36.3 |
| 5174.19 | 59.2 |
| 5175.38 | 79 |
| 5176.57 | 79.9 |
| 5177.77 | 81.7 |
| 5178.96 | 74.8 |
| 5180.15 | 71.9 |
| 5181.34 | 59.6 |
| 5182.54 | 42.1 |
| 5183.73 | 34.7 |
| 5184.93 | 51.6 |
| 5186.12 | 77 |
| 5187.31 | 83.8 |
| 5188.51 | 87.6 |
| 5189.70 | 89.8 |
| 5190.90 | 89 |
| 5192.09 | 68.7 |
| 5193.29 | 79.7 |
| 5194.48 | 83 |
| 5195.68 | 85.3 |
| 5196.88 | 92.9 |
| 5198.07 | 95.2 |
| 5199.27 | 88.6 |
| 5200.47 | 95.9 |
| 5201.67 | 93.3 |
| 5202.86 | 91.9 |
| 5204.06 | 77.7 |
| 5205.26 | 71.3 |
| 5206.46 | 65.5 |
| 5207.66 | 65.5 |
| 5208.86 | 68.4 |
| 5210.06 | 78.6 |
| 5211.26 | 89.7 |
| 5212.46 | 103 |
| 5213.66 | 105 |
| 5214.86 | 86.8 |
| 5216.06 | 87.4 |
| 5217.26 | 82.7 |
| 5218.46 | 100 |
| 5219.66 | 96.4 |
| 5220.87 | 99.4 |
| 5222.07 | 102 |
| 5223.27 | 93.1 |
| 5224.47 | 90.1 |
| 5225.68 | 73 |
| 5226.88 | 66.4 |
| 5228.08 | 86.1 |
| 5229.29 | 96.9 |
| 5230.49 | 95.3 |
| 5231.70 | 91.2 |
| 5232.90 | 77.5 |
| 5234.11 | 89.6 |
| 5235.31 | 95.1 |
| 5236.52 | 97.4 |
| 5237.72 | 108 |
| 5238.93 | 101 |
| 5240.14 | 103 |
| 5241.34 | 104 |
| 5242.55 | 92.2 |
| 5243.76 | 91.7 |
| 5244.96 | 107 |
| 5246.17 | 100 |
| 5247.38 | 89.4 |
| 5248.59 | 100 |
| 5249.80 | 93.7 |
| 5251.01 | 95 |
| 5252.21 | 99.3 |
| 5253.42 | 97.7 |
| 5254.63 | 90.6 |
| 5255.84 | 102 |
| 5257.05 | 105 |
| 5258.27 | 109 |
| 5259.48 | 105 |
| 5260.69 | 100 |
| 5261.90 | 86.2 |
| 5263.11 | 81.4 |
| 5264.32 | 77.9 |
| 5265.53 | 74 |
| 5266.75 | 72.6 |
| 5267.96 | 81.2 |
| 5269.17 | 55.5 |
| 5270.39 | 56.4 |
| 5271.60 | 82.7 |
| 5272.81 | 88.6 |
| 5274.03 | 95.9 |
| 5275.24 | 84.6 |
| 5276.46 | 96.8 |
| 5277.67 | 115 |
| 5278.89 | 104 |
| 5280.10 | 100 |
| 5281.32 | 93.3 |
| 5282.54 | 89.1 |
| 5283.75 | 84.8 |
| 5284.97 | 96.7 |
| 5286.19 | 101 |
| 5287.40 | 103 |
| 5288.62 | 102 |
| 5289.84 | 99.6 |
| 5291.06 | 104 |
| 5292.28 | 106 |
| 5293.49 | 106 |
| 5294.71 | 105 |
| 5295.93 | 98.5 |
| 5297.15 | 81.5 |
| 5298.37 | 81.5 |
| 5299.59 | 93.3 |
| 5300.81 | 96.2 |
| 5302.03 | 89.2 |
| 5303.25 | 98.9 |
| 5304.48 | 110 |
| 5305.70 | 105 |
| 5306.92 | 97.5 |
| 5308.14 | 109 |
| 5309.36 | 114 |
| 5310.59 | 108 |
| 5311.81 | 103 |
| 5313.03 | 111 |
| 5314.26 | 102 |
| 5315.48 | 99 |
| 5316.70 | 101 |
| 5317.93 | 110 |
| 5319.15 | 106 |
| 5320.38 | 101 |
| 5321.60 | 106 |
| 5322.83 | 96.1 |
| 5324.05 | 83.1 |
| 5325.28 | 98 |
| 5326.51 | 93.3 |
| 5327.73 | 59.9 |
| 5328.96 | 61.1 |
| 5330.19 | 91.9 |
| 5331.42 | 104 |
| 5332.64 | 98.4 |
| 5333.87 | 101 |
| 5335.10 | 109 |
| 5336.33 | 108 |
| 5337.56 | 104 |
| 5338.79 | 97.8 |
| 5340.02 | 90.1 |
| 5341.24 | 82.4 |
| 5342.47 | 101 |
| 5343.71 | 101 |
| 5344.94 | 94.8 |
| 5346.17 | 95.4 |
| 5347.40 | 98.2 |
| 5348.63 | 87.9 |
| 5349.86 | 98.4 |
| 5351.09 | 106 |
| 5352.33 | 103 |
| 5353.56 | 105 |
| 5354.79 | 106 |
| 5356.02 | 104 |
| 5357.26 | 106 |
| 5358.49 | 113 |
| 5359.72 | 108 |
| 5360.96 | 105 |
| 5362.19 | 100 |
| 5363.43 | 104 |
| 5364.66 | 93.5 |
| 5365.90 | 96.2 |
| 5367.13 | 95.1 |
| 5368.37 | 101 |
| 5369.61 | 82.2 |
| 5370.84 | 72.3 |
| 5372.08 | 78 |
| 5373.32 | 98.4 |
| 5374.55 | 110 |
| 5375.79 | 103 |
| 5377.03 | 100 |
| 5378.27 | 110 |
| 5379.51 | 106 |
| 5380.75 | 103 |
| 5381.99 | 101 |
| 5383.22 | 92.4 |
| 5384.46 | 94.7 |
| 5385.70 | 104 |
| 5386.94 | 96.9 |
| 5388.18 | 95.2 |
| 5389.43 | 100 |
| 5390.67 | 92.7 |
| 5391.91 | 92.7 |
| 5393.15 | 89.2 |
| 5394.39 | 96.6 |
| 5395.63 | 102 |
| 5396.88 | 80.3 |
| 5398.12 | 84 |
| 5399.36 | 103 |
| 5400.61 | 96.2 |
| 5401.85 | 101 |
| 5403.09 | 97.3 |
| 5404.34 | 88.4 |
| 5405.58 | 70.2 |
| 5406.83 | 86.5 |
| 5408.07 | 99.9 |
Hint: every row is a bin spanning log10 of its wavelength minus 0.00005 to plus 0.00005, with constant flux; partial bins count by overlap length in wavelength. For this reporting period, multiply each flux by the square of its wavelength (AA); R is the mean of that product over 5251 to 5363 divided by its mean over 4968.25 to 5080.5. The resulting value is 1.18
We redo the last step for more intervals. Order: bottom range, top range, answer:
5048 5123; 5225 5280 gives 1.08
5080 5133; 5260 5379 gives 1.18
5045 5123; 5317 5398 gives 1.19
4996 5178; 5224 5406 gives 1.20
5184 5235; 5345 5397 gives 1.23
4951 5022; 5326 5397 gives 1.22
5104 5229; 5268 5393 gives 1.27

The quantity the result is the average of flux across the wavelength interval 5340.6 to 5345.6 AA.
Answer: 94.8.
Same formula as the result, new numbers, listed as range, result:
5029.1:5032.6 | 98.6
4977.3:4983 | 87.9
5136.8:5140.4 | 78.1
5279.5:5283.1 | 94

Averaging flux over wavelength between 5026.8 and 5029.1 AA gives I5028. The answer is 87.6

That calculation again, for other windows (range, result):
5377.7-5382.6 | 105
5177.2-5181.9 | 72.2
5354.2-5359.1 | 107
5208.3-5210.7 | 73.8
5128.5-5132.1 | 86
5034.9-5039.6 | 90.6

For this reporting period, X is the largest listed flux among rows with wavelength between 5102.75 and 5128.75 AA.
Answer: 97.4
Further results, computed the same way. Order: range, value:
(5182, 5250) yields 108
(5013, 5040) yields 105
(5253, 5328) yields 115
